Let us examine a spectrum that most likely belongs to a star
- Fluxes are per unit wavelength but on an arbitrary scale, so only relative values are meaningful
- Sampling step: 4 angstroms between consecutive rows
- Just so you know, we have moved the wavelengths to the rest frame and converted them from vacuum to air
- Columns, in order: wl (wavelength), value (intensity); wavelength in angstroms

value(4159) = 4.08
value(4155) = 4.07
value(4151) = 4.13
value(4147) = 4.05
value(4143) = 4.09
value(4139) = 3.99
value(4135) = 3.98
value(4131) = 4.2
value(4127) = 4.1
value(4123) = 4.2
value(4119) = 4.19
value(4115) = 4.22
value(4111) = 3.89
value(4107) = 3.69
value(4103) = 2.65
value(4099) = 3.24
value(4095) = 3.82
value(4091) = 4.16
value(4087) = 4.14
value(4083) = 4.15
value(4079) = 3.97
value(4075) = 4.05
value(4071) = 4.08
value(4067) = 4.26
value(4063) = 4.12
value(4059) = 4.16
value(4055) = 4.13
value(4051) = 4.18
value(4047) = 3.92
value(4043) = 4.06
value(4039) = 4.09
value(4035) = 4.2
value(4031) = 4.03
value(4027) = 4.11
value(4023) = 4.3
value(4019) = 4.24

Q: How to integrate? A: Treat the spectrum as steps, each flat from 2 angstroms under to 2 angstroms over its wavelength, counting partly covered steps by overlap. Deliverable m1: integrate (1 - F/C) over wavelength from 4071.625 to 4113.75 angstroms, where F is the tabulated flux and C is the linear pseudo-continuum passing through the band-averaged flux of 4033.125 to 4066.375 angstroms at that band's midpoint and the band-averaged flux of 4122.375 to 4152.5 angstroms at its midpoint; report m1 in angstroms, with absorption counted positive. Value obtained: 3.2 angstroms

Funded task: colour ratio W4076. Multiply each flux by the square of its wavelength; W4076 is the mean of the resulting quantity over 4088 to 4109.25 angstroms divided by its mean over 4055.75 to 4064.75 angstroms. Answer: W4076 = 0.87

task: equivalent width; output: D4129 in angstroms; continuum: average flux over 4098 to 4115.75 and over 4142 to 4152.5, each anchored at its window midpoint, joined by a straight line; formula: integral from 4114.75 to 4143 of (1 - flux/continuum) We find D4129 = -2.2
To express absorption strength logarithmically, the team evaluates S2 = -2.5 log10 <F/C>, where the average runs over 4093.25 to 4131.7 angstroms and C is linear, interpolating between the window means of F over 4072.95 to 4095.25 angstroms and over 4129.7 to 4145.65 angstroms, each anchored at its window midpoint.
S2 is 0.07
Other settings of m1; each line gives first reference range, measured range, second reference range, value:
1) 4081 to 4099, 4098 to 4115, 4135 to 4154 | 2.2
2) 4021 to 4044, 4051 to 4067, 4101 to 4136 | -0.4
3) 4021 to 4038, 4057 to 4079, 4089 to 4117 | -1.2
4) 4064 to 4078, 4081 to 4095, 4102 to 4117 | -0.6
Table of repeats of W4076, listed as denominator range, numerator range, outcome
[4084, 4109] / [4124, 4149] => 1.14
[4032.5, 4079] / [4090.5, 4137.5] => 0.97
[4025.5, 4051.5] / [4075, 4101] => 0.99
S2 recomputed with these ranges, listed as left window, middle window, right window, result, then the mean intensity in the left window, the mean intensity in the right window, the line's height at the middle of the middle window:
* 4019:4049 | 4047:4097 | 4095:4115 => -0.09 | 4.11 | 3.5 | 3.78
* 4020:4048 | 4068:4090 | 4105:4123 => -0.01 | 4.11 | 4.02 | 4.06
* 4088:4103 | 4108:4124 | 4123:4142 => -0.06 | 3.62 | 4.08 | 3.88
